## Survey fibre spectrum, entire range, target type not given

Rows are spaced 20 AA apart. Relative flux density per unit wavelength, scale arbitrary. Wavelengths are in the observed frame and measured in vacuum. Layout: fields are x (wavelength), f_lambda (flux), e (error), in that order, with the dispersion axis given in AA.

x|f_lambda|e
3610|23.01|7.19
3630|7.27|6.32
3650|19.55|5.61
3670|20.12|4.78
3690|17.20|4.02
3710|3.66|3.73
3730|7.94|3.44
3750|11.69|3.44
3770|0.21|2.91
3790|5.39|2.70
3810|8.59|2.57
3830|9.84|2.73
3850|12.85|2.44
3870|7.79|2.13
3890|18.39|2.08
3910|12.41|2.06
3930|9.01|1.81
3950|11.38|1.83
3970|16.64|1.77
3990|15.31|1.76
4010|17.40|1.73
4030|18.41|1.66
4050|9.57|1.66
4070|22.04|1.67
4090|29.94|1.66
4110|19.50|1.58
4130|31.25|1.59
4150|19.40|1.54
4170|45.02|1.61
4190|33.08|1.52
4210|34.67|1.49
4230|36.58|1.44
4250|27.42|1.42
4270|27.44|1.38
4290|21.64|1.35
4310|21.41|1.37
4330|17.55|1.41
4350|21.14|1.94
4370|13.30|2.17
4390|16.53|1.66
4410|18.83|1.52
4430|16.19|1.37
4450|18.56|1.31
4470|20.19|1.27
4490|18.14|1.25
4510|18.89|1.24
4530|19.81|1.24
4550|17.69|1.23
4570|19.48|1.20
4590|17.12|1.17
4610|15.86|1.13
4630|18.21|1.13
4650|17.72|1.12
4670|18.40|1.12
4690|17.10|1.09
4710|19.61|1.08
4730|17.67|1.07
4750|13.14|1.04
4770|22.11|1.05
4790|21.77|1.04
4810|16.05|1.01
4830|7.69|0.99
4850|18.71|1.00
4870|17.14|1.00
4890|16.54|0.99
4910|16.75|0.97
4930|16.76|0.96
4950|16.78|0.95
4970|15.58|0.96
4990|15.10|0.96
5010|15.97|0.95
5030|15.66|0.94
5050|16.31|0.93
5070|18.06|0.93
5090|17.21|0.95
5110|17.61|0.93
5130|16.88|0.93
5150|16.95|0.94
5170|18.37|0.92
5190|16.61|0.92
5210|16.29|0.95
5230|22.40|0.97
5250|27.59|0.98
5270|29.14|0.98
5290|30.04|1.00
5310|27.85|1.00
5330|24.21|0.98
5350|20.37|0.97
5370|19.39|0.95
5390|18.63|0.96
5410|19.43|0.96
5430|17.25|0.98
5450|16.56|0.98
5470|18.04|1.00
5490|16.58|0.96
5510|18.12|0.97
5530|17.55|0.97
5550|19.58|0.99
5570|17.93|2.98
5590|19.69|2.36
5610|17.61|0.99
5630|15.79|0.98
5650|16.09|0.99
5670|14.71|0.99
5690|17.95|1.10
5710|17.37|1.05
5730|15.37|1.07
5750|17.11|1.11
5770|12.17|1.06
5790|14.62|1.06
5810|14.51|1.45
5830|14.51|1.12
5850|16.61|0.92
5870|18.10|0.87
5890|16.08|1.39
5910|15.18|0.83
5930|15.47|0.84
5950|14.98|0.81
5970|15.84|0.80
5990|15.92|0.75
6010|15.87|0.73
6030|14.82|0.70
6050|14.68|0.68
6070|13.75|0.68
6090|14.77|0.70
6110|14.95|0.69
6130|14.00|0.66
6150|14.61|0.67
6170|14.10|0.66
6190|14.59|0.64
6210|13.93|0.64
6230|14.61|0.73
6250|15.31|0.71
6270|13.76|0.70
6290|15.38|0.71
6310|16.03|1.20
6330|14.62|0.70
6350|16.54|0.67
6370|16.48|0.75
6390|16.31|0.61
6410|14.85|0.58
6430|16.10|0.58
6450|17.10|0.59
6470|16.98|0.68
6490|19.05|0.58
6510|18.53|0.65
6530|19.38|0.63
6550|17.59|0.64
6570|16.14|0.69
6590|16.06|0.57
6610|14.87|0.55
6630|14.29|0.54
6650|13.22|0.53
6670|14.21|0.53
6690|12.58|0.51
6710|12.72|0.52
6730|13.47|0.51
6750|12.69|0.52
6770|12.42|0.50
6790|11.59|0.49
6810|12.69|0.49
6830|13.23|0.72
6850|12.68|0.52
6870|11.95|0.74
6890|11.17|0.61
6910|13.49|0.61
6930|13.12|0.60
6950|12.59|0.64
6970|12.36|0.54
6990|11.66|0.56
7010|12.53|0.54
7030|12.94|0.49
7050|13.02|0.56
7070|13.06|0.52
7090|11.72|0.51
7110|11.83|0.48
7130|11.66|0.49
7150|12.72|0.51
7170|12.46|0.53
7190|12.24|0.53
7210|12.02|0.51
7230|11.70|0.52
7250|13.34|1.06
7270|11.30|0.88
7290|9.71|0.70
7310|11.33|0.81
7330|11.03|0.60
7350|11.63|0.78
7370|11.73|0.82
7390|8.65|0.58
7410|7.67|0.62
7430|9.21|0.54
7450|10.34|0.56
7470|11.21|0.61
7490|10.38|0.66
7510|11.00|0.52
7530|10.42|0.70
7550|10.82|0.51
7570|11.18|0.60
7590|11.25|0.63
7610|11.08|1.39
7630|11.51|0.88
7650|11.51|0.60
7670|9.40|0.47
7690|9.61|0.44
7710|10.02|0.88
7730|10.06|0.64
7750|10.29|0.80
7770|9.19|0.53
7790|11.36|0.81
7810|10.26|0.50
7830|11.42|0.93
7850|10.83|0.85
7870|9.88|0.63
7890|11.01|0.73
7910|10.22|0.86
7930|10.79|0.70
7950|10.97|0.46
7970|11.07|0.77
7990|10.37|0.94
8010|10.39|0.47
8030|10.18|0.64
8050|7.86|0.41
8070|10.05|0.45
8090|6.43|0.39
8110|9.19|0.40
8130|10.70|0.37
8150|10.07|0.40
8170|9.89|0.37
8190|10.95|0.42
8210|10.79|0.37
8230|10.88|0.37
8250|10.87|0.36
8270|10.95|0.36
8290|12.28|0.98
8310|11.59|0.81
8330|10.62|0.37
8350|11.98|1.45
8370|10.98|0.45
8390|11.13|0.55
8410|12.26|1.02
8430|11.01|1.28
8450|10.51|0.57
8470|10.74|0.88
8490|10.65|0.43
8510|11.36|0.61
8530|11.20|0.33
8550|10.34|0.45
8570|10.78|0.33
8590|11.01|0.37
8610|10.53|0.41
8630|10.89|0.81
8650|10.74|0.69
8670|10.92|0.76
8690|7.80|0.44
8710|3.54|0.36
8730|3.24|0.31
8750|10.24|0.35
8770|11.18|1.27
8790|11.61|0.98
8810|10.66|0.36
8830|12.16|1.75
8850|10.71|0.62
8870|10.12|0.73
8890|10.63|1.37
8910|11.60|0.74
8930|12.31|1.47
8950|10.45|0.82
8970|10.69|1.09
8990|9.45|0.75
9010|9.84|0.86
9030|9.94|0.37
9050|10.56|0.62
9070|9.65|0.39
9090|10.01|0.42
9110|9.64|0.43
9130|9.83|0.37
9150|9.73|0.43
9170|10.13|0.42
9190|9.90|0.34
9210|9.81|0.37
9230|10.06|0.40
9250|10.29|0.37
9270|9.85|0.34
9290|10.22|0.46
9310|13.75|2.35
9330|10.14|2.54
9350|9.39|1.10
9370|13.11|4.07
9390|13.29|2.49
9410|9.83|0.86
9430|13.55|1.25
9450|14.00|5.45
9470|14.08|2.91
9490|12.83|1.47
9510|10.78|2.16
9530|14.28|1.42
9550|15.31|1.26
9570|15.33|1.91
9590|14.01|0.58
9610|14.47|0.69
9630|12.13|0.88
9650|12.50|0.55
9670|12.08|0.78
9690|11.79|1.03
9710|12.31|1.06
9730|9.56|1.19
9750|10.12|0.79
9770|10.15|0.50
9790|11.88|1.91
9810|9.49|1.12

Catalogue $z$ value 2.420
